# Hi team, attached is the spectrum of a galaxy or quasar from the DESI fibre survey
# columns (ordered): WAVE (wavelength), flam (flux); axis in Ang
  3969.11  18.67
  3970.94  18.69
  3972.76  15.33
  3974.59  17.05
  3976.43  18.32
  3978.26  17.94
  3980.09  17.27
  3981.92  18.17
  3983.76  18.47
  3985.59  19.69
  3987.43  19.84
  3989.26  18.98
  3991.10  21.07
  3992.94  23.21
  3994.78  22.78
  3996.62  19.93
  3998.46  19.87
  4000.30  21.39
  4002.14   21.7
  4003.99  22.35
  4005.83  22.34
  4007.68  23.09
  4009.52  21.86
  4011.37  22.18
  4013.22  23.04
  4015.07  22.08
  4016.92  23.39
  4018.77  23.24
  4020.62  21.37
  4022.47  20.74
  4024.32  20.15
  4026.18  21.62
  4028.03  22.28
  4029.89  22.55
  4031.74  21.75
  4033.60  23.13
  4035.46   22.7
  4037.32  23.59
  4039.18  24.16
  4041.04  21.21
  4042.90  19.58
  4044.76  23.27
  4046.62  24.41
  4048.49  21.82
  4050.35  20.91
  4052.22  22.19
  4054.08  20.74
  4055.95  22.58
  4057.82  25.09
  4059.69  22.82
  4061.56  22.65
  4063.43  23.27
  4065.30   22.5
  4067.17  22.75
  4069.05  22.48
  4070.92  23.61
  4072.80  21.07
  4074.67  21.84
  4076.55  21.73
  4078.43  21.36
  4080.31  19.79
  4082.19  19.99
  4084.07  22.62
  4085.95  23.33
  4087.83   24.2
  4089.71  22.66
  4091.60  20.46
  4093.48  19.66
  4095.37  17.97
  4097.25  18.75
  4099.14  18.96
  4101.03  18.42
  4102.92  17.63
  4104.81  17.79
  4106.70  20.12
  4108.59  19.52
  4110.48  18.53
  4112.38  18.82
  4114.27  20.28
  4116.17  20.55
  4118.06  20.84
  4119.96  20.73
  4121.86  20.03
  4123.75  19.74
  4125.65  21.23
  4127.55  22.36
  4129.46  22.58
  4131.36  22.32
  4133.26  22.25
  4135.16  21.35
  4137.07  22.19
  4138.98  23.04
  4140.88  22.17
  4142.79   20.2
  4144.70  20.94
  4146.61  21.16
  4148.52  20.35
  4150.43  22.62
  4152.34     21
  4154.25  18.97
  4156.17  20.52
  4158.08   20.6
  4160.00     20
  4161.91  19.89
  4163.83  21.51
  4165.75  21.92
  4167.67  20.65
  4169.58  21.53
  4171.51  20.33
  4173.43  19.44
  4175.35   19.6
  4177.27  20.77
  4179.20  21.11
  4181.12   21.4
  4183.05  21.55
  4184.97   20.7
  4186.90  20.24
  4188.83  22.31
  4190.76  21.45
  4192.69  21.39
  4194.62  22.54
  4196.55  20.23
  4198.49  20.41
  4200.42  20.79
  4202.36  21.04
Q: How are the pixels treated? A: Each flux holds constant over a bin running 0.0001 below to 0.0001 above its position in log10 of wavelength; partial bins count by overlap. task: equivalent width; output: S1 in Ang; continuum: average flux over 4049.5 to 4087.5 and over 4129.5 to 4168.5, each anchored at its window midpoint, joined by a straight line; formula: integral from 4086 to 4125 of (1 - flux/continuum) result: 3.4 Ang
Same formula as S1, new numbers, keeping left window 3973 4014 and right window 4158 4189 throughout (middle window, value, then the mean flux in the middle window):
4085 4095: -0.6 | 21.8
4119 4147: -1.1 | 21.5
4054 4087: -2.8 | 22.3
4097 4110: 1.2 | 18.7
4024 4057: -2.8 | 22.2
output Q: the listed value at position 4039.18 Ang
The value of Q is 24.16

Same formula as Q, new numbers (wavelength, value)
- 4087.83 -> 24.2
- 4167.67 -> 20.65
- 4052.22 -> 22.19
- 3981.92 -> 18.17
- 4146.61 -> 21.16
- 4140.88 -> 22.17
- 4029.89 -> 22.55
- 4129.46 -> 22.58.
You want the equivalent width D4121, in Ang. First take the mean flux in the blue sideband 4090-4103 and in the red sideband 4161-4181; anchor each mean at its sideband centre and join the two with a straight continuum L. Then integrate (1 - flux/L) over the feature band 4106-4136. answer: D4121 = -1.6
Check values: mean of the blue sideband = 19.1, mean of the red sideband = 20.7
